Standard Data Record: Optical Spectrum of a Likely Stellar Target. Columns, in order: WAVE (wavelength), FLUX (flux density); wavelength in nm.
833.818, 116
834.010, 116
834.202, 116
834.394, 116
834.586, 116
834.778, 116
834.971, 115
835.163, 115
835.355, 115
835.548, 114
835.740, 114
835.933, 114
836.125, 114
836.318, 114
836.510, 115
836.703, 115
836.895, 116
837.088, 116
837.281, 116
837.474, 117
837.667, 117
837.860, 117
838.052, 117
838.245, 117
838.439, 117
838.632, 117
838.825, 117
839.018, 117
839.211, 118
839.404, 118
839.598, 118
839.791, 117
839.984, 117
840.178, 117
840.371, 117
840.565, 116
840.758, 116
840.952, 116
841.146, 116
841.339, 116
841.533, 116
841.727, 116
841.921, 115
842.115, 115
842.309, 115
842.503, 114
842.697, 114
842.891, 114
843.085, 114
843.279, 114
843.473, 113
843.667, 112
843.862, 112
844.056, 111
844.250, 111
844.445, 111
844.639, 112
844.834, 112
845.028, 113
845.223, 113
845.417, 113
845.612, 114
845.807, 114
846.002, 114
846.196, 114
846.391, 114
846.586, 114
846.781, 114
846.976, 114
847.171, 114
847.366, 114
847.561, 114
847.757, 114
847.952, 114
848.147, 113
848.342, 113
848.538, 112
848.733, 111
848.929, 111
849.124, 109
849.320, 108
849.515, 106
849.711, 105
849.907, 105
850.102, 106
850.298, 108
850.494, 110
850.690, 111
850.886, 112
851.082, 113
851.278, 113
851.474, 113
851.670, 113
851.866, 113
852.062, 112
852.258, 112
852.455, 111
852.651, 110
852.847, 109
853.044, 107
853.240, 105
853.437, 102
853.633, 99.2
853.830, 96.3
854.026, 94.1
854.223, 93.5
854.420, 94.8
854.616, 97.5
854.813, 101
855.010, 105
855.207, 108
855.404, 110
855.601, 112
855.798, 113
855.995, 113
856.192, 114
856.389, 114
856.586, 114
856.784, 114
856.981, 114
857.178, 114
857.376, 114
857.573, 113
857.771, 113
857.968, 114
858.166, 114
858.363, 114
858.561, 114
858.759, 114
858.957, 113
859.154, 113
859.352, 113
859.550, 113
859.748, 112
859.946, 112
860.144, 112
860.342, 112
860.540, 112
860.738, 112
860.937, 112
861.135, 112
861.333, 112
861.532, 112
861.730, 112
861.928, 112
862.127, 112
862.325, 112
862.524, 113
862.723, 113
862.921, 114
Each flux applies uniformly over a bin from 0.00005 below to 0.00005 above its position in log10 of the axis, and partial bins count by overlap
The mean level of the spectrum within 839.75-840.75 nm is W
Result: 117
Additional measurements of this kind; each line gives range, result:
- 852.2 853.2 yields 109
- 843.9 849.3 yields 113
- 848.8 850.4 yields 107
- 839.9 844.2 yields 115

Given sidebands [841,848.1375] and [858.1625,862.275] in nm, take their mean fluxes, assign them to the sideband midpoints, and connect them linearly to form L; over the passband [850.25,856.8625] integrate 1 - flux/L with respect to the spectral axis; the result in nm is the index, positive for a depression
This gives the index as 0.30 nm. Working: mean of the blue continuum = 114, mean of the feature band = 108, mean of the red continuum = 113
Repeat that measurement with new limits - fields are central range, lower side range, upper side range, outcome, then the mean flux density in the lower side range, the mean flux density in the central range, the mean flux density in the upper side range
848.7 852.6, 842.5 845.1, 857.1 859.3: 0.10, 113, 110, 114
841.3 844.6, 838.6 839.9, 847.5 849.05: 0.05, 118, 114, 113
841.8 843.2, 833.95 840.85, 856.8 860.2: 0.01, 116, 114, 113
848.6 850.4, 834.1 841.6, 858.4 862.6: 0.10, 116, 108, 112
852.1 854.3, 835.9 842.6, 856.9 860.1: 0.20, 116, 104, 113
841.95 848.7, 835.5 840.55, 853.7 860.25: 0.02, 116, 113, 110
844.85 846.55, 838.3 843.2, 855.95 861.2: 0.03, 116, 114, 113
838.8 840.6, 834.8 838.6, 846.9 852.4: -0.04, 116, 117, 111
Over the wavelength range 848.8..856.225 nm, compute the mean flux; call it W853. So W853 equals 107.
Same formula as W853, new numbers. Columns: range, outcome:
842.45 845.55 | 113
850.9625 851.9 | 113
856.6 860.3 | 113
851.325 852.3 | 113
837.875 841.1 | 117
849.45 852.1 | 110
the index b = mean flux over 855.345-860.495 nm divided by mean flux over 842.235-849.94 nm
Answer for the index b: 1.01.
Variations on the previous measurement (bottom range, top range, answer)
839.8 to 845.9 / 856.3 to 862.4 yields 0.99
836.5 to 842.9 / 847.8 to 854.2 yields 0.93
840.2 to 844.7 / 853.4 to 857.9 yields 0.94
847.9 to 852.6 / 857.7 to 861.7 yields 1.02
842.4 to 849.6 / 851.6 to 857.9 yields 0.96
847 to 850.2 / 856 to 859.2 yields 1.03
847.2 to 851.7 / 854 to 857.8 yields 0.98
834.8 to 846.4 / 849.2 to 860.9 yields 0.95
